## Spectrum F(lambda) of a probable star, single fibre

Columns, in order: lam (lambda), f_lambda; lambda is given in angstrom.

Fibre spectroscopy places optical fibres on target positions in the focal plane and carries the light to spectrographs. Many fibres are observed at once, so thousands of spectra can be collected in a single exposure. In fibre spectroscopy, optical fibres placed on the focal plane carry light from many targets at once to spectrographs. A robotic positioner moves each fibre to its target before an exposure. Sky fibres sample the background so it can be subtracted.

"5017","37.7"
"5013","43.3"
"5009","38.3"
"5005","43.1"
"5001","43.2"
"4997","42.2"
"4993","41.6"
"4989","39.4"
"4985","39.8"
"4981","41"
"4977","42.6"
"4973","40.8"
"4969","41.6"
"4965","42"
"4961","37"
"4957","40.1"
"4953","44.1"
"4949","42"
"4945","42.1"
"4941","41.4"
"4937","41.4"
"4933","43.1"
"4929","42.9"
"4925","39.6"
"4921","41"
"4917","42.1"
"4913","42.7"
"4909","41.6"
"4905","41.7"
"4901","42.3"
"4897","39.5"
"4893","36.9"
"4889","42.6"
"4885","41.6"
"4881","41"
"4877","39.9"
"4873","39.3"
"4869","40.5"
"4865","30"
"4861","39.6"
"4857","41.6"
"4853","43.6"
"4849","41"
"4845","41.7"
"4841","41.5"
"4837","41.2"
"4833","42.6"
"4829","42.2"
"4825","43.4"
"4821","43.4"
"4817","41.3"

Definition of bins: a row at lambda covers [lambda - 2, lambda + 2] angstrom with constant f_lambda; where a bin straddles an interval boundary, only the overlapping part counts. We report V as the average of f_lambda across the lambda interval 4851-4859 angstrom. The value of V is 42.6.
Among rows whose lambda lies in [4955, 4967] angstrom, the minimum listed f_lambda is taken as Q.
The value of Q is 37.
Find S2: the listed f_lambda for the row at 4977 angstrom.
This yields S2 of 42.6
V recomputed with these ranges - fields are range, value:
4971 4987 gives 41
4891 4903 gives 39.6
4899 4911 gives 41.9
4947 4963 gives 40.8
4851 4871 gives 39.1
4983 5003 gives 41.2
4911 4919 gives 42.4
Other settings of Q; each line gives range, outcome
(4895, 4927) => 39.5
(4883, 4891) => 41.6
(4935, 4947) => 41.4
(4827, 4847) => 41.2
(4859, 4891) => 30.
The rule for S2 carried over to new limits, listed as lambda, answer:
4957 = 40.1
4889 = 42.6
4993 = 41.6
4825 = 43.4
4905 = 41.7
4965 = 42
